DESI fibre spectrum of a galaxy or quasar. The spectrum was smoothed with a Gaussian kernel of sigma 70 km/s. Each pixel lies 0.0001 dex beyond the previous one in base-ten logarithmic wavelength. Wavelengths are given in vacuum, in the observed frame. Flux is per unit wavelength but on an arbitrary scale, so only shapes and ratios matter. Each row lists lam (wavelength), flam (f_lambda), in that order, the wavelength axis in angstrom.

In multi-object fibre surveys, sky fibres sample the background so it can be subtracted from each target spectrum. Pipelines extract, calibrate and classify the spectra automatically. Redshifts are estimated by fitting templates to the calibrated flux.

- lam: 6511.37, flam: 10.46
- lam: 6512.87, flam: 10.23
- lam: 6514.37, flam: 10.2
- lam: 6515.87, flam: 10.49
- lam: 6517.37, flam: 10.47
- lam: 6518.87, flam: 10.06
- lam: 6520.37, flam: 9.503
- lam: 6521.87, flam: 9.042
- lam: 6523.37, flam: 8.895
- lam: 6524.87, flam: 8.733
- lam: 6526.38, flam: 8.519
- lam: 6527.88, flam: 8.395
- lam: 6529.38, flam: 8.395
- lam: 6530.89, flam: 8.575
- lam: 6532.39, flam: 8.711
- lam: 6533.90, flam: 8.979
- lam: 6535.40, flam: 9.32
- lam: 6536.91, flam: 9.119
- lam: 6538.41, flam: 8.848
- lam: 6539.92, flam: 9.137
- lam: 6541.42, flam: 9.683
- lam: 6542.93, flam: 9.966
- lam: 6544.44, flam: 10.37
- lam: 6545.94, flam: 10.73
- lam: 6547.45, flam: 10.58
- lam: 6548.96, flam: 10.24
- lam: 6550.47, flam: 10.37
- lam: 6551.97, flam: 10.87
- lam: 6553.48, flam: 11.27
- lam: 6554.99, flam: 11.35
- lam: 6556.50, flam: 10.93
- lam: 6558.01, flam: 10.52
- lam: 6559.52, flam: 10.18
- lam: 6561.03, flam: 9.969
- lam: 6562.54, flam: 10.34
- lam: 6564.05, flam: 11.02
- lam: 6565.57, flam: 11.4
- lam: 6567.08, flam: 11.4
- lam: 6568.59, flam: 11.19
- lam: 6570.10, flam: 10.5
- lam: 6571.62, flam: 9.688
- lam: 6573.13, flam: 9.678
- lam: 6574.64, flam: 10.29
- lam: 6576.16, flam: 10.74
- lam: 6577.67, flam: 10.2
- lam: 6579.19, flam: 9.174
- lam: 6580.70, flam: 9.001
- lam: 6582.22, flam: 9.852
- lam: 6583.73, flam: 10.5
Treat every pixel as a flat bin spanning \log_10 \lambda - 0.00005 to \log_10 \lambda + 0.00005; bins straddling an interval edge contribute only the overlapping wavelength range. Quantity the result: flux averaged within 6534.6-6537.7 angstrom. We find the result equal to 9.23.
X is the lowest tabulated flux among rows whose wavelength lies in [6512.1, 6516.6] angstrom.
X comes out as 10.2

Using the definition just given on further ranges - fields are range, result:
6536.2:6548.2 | 8.848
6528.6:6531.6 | 8.395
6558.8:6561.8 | 9.969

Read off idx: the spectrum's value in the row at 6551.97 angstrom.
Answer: 10.87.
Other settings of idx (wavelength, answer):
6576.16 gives 10.74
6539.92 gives 9.137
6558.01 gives 10.52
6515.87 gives 10.49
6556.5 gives 10.93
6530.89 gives 8.575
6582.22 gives 9.852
